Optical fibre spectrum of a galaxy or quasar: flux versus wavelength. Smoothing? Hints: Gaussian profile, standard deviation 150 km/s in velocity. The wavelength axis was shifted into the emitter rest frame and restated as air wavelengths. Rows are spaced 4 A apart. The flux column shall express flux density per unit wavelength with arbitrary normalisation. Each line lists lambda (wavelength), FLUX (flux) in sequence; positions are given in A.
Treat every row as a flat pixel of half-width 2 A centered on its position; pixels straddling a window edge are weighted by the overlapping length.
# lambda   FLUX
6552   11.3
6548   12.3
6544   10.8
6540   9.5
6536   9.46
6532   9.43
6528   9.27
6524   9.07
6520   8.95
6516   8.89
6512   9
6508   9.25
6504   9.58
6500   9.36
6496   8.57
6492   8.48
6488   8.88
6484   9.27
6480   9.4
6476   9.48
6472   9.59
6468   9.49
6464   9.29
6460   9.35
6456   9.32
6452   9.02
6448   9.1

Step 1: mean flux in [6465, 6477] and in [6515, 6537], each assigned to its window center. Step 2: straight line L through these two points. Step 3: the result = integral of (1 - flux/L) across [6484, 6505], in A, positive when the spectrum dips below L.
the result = 0.9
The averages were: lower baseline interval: 9.5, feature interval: 8.97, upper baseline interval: 9.18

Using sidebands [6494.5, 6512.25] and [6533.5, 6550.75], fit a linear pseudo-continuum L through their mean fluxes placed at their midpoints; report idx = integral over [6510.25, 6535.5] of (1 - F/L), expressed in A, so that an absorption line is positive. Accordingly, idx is 1.9 A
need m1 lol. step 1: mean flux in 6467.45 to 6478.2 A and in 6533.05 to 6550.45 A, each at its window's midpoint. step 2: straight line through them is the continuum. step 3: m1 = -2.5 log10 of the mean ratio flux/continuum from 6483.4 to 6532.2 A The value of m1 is 0.11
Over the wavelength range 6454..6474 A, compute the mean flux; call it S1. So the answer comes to 9.41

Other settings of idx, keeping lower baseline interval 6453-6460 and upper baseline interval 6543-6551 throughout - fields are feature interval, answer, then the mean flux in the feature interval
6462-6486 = 0.77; 9.42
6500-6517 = 2.24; 9.22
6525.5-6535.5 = 1.64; 9.35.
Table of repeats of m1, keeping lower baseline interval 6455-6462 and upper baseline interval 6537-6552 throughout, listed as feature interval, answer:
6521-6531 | 0.148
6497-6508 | 0.084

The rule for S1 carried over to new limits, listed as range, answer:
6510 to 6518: 8.95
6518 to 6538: 9.24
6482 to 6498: 8.8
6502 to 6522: 9.13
